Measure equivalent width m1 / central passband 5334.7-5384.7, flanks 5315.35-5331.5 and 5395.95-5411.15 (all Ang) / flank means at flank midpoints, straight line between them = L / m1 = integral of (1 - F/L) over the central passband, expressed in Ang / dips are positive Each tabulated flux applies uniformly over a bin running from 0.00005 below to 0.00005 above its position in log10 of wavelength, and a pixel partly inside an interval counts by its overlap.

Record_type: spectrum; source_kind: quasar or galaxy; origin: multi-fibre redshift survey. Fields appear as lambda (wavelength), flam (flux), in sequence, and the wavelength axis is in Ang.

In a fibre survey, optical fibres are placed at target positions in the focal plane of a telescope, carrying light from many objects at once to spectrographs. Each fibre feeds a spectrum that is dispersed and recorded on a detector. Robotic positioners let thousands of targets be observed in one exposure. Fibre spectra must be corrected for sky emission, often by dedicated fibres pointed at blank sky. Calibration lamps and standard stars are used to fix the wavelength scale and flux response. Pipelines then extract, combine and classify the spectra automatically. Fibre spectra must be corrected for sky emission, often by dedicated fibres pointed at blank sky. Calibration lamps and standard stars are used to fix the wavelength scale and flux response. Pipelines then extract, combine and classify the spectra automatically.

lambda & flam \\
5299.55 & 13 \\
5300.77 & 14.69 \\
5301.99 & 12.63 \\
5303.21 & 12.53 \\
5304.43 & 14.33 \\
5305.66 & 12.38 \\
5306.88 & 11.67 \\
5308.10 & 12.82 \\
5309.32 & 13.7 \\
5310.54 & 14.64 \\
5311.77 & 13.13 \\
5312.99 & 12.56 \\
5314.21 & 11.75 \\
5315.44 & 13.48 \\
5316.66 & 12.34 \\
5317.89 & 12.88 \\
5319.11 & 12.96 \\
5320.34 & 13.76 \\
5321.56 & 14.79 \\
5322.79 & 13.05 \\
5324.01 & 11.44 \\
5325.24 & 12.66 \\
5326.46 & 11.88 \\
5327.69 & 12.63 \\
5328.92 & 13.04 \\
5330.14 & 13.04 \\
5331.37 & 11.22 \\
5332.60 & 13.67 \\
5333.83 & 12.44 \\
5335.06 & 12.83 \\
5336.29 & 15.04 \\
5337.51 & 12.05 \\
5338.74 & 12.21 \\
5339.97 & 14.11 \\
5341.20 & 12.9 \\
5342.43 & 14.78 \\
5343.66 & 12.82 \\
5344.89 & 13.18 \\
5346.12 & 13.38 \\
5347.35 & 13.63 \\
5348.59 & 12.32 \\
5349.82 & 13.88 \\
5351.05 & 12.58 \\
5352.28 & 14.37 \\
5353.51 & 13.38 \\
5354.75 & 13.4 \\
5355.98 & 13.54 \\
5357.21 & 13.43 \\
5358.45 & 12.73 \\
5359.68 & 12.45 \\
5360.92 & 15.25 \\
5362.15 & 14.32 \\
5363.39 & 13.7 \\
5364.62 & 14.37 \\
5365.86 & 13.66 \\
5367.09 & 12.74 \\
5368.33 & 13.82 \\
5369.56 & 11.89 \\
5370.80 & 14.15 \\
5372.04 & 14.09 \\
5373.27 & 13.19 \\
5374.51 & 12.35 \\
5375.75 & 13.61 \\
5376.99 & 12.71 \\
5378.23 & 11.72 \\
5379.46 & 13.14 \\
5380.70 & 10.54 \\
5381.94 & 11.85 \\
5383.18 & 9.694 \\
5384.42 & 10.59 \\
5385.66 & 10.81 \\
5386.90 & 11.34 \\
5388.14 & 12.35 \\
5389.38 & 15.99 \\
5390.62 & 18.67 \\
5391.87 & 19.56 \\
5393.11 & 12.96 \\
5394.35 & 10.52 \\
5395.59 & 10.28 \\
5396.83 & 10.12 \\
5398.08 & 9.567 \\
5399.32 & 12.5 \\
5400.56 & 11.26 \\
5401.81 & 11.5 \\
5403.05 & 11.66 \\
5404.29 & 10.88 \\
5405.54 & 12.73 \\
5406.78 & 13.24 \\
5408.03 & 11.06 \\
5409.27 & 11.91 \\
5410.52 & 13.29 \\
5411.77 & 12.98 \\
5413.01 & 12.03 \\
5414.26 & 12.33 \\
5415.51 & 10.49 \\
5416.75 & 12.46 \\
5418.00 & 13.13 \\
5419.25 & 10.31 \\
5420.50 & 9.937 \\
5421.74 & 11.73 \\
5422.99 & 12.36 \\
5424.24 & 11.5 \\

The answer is -3.3 Ang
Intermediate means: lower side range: 12.8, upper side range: 11.6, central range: 13.1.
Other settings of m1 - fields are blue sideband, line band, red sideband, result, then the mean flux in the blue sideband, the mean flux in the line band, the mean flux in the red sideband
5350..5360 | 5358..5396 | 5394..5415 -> -1.6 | 13.3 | 13.1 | 11.6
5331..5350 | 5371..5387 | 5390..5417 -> 0.8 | 13.2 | 12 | 12.4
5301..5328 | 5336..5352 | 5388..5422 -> -0.7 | 12.9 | 13.3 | 12.3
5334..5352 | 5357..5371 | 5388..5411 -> -0.5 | 13.3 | 13.5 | 12.6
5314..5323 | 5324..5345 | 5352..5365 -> 0.7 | 13.2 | 12.9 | 13.7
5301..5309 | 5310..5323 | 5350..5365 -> -0.2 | 12.9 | 13.2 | 13.6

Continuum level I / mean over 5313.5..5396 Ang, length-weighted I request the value 13.1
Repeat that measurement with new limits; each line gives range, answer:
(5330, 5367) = 13.4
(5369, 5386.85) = 12.1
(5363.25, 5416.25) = 12.5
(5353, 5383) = 13.1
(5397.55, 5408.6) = 11.6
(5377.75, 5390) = 11.8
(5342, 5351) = 13.3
